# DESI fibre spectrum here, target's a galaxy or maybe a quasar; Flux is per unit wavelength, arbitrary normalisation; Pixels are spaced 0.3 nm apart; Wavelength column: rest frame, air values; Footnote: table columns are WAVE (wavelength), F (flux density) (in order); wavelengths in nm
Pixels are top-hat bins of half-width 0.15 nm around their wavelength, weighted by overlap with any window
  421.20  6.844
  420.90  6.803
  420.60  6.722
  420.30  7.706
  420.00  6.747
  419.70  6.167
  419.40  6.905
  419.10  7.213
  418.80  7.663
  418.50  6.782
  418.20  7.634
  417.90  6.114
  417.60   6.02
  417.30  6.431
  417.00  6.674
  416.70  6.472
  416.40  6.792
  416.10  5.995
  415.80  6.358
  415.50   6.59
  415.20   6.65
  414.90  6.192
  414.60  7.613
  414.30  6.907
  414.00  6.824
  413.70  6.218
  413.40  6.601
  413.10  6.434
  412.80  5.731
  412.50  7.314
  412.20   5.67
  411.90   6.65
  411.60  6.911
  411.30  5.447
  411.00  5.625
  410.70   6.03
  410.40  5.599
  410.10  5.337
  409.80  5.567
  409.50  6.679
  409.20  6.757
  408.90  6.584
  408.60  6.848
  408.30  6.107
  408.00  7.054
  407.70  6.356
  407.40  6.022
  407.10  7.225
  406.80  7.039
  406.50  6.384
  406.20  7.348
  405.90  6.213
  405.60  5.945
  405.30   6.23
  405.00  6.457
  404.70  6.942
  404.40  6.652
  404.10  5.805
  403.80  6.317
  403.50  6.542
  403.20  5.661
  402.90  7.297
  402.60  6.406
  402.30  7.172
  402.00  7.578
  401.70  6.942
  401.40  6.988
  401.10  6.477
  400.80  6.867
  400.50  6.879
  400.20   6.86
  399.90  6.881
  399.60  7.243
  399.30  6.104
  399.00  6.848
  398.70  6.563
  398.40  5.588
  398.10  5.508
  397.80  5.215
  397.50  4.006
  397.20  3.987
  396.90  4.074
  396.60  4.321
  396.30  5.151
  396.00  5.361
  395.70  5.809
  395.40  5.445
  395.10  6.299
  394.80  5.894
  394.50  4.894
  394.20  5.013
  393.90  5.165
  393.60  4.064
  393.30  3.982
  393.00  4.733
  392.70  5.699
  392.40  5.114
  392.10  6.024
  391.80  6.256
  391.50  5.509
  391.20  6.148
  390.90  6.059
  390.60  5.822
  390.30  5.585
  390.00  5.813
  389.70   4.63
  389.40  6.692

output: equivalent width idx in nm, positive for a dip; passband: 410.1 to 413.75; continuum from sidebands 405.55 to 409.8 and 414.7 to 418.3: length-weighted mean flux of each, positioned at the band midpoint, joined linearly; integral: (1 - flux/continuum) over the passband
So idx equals 0.22 nm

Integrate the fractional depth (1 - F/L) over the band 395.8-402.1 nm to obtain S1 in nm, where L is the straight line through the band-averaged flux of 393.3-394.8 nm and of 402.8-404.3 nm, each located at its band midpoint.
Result -0.39 nm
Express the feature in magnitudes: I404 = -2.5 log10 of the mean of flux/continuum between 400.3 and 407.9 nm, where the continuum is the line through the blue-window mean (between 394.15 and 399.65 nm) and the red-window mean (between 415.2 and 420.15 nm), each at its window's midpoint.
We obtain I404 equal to -0.14 mag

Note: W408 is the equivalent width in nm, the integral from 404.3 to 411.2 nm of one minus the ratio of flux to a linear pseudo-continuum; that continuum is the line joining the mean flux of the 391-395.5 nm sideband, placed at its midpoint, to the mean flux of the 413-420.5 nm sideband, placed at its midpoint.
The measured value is -0.22 nm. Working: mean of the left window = 5.36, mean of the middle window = 6.38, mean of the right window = 6.71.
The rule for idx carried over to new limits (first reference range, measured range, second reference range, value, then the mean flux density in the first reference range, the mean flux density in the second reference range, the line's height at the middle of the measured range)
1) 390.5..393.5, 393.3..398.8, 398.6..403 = 0.94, 5.51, 6.87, 6.13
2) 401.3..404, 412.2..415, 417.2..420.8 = 0.09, 6.75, 6.85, 6.81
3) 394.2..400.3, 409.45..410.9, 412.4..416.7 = 0.12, 5.58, 6.57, 6.32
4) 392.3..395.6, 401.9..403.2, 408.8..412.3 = -0.30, 5.13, 6.07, 5.62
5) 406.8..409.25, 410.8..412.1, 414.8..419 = 0.10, 6.64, 6.61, 6.63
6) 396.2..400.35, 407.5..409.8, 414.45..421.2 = -0.13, 5.6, 6.74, 6.21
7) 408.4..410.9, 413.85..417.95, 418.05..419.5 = 0.20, 6.16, 7.25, 6.91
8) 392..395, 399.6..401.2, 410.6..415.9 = -0.38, 5.06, 6.44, 5.54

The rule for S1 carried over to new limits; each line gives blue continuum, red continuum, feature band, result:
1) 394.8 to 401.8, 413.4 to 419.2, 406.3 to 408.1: -0.118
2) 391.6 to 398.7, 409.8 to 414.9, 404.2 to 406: -0.184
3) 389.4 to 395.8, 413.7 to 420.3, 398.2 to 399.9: -0.202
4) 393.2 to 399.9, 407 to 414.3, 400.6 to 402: -0.303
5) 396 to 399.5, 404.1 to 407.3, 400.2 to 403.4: -0.484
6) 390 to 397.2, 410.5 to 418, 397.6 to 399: -0.055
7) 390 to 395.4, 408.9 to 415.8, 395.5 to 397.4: 0.280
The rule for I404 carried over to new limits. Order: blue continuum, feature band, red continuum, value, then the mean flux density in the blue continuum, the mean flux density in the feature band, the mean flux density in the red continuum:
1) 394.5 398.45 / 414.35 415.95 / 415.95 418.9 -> -0.04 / 5.11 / 6.69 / 6.64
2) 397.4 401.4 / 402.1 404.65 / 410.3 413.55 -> -0.04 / 6.29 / 6.52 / 6.19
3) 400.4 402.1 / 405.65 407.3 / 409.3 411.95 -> -0.06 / 6.94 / 6.76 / 5.97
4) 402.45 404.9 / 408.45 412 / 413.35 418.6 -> 0.06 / 6.45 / 6.16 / 6.6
